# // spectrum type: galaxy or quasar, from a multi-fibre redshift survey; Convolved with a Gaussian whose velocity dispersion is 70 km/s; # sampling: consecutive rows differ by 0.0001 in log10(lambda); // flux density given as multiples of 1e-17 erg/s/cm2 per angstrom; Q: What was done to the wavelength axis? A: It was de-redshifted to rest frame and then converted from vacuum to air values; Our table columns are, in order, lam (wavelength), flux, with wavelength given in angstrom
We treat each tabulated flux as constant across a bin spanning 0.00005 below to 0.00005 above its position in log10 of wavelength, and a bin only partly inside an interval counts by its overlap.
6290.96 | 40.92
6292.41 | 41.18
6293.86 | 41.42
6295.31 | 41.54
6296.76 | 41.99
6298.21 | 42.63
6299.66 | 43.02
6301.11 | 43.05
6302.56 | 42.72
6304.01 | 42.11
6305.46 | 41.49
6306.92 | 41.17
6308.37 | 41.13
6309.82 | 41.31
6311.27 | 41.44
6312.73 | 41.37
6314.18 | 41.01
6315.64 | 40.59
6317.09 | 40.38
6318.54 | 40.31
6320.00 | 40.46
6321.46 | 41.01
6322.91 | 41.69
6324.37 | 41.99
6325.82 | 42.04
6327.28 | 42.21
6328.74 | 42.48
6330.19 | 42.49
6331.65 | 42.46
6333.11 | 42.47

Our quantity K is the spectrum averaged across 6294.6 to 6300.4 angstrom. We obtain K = 42.3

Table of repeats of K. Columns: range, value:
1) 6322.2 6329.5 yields 42.1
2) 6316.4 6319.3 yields 40.3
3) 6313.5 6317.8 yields 40.6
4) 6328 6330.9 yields 42.5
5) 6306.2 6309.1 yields 41.2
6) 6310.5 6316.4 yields 41.1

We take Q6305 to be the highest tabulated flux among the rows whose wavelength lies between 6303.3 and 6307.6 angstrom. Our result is 42.11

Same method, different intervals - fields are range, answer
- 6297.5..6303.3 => 43.05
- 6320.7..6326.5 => 42.04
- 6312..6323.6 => 41.69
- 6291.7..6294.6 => 41.42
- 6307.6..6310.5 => 41.31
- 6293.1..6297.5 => 41.99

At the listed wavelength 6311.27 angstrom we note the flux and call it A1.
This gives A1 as 41.44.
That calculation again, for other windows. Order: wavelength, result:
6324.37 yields 41.99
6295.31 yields 41.54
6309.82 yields 41.31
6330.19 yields 42.49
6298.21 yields 42.63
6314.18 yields 41.01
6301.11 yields 43.05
